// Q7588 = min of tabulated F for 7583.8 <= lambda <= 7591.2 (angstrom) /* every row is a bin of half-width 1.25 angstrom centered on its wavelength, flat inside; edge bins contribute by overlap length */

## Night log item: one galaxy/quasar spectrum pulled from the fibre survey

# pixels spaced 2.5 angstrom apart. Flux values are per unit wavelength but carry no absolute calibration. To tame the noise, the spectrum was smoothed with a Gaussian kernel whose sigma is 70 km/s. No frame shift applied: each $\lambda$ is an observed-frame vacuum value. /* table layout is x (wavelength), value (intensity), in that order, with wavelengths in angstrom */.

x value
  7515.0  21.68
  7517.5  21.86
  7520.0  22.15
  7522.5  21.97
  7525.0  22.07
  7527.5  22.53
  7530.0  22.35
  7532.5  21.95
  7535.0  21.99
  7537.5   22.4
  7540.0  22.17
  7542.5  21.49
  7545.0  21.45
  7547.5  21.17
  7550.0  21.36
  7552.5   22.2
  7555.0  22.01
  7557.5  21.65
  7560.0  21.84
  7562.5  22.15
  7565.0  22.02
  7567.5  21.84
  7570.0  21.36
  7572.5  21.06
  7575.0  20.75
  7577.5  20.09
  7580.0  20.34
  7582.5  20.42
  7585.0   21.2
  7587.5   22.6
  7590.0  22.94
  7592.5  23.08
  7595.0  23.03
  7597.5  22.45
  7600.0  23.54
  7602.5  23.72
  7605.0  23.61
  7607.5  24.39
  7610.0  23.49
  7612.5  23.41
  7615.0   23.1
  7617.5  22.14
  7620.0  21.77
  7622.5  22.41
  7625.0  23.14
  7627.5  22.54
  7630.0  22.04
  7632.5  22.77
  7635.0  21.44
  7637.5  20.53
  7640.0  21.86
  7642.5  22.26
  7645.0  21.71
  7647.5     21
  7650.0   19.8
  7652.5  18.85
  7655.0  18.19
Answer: 21.2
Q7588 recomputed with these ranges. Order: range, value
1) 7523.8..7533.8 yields 21.95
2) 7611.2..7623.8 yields 21.77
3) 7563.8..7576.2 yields 20.75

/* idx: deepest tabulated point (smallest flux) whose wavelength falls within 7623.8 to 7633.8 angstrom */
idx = 22.04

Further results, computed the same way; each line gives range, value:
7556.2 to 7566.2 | 21.65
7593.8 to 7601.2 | 22.45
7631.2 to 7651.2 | 19.8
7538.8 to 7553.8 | 21.17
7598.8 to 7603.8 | 23.54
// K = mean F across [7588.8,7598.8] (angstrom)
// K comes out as 22.9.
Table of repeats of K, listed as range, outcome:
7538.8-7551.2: 21.5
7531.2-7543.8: 22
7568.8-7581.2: 20.7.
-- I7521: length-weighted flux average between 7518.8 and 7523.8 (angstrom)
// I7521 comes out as 22.1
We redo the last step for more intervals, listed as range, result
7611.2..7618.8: 22.9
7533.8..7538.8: 22.2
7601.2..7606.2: 23.7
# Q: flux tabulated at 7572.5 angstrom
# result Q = 21.06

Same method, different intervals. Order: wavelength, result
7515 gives 21.68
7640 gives 21.86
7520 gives 22.15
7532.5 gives 21.95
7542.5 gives 21.49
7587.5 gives 22.6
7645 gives 21.71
